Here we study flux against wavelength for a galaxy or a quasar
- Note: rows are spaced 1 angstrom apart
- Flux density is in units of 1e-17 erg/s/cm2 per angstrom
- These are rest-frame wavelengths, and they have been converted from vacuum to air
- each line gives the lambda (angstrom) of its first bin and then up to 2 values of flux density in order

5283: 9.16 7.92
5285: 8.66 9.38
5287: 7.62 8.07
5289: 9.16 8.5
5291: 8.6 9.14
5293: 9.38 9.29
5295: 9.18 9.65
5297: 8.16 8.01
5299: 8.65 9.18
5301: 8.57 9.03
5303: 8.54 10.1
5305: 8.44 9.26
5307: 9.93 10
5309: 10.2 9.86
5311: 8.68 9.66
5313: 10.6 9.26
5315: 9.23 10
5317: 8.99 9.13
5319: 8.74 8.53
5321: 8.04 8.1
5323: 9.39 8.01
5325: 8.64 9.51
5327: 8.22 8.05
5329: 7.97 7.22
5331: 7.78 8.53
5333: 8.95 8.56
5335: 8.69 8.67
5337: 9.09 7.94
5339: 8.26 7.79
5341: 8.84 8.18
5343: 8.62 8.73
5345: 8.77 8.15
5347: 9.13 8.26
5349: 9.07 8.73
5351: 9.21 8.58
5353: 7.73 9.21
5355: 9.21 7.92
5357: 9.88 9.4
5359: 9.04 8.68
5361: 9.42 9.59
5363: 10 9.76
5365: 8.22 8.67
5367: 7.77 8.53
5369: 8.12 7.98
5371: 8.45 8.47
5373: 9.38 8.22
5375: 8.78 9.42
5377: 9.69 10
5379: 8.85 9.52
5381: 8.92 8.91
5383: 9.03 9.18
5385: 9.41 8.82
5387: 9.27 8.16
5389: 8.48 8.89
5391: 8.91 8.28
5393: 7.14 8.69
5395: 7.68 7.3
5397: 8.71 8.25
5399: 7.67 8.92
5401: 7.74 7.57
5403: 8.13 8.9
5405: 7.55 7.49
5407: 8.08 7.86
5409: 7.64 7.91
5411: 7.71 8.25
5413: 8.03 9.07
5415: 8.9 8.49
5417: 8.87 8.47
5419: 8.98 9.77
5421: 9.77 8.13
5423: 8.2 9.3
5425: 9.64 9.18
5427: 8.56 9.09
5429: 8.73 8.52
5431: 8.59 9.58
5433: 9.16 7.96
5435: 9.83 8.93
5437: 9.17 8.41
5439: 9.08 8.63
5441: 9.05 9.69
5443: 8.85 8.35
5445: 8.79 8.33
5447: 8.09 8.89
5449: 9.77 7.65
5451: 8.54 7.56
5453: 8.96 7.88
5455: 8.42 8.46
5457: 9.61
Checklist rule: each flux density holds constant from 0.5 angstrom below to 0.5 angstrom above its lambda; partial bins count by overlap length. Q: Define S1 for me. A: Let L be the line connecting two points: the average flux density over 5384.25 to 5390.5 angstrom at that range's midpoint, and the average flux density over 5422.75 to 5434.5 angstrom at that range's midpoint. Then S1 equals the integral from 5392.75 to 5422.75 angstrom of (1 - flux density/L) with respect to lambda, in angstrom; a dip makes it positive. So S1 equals 2.1 angstrom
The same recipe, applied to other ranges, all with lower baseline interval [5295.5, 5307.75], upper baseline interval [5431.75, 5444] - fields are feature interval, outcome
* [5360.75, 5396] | 0.8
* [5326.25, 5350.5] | 1.5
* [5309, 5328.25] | -0.1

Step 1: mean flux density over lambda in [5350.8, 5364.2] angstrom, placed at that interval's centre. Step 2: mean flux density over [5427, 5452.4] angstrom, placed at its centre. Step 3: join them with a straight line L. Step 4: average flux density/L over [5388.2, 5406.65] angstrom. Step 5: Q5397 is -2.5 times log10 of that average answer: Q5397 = 0.103 mag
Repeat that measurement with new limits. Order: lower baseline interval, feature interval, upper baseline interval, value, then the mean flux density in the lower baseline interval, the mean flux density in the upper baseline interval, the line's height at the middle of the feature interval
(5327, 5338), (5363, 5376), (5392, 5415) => -0.06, 8.33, 8.04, 8.18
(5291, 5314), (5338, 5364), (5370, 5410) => 0.00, 9.24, 8.51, 8.83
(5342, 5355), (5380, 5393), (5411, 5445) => -0.01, 8.68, 8.87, 8.77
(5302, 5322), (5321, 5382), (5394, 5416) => 0.01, 9.29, 8.09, 8.78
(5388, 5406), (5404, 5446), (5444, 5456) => -0.05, 8.15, 8.44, 8.3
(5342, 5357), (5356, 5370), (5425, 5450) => -0.03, 8.69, 8.88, 8.72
